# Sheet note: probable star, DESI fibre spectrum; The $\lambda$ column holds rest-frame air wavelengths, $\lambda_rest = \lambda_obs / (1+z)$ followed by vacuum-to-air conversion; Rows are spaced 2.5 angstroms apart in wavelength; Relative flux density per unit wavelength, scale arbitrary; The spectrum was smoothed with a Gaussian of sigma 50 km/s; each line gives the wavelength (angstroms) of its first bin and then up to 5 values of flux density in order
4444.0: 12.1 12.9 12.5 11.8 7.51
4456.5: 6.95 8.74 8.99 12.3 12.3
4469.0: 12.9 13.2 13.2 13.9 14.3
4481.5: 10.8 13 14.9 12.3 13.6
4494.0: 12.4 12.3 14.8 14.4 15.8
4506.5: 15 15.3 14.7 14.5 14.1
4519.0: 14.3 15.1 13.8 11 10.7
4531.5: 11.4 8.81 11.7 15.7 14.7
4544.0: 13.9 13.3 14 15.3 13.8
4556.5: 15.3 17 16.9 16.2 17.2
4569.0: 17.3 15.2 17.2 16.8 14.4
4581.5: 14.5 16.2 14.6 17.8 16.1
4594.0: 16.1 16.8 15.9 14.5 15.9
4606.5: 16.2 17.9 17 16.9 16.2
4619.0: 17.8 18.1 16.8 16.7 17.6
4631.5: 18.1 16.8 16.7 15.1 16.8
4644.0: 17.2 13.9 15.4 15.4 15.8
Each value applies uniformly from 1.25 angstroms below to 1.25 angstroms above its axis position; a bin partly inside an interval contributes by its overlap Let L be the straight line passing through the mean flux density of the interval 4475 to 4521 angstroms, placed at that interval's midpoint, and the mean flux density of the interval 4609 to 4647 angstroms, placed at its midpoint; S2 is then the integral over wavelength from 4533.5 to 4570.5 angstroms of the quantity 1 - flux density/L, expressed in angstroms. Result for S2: 0.76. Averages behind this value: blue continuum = 13.9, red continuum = 16.9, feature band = 14.9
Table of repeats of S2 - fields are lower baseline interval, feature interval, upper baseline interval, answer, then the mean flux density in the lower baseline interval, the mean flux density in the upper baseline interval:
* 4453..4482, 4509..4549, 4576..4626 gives 0.93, 11.3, 16.3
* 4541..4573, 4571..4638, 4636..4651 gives -3.69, 15.4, 15.8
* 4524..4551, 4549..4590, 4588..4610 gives -3.87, 12.7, 16.3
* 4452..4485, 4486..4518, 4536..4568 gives -3.15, 11.4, 15.1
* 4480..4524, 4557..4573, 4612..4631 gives -0.94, 14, 17.2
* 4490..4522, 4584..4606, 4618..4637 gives 0.72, 14.3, 17.3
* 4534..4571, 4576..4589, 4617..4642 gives 0.25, 15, 17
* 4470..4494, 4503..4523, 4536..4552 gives -1.70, 13.2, 14.1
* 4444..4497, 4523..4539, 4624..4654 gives 2.34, 11.9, 16.3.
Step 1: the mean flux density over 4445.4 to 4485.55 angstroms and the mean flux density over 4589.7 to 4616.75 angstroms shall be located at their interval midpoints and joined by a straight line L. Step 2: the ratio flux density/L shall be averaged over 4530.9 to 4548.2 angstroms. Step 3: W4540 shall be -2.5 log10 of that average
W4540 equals 0.105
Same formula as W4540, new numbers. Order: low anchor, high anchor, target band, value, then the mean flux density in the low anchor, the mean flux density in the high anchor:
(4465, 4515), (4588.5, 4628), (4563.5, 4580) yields -0.043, 13.7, 16.7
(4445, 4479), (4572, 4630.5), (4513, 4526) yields -0.053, 11.4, 16.4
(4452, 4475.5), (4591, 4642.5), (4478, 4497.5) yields -0.112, 10.7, 16.7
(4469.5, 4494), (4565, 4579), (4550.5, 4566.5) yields 0.011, 13.2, 16.5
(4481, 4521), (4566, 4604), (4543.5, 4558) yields 0.062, 14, 16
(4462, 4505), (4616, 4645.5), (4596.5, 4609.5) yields 0.016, 13.2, 17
